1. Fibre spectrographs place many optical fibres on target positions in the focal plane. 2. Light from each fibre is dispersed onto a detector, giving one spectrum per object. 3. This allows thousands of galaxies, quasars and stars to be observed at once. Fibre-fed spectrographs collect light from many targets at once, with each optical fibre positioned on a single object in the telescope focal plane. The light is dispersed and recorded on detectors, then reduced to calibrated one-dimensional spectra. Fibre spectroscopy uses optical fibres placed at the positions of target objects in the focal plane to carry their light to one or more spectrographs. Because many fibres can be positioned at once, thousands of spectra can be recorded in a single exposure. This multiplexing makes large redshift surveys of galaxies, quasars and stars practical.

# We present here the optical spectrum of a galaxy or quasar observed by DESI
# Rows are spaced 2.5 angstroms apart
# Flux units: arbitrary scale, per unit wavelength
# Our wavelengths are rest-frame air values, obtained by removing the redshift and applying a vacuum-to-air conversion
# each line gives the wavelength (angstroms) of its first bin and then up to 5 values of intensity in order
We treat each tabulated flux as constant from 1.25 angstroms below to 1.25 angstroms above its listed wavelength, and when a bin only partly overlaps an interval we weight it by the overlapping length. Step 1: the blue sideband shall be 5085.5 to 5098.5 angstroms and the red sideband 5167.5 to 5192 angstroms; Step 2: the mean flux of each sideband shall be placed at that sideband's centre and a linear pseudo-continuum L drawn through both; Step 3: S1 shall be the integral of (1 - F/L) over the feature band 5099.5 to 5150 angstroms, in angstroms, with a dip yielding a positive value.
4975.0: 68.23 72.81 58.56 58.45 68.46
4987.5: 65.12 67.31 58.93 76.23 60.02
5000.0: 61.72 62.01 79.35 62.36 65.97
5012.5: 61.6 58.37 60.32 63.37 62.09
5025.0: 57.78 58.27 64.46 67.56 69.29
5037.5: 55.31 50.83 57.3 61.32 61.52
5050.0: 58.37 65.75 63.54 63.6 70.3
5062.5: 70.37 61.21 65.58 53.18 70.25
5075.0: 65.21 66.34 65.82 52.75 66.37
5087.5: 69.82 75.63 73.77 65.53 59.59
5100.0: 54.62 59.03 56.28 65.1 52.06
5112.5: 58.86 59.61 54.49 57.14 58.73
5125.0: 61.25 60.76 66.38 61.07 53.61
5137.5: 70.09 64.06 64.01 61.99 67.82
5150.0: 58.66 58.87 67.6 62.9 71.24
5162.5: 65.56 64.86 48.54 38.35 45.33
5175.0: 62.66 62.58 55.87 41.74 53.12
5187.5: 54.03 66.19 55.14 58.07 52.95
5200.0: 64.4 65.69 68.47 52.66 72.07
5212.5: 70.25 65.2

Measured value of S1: 1.9 angstroms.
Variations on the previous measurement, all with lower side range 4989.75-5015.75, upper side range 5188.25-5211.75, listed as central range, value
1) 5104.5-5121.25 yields 1.4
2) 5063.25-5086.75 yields 0.2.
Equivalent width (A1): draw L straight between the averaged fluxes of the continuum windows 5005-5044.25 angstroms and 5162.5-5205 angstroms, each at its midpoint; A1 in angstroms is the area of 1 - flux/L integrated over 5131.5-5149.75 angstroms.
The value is -1.7 angstroms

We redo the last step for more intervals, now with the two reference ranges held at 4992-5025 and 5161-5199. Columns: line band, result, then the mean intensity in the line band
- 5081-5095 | -1.78 angstroms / 67.4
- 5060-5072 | -0.57 angstroms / 63.9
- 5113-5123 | 0.14 angstroms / 57.5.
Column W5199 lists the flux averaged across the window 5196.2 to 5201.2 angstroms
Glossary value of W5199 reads 58.6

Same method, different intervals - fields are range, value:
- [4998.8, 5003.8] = 62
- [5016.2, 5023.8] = 61.9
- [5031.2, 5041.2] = 60.8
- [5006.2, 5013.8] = 63.4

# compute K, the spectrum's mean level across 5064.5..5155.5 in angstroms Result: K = 62.2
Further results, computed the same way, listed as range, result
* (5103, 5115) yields 58.3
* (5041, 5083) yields 63.2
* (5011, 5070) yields 61.9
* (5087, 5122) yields 61.3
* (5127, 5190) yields 59.4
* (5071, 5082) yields 65.6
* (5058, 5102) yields 65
